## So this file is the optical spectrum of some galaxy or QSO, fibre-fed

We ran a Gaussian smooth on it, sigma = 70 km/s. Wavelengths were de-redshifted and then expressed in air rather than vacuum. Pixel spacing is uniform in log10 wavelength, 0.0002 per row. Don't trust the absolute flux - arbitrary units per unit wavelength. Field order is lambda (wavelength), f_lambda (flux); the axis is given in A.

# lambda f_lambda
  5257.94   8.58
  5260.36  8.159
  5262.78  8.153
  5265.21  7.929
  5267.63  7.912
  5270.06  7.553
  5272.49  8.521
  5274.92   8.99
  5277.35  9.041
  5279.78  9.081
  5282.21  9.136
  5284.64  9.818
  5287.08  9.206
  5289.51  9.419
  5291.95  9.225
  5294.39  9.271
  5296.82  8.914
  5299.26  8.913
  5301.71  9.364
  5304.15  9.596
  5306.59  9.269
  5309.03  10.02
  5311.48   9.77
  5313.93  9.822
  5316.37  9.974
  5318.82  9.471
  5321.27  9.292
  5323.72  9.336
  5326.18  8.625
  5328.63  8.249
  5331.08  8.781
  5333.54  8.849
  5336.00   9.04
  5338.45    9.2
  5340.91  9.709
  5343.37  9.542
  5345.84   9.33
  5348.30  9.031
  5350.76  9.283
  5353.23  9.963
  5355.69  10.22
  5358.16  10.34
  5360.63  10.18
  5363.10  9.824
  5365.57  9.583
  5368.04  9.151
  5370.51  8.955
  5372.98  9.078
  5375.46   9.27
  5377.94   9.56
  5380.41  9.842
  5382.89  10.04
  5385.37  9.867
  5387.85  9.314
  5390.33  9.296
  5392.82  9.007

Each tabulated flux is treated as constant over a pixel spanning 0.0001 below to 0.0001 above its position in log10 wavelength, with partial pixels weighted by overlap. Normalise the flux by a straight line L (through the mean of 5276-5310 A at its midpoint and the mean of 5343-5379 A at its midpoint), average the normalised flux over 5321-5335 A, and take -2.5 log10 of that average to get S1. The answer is 0.07 mag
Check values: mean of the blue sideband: 9.3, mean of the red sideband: 9.55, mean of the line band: 8.82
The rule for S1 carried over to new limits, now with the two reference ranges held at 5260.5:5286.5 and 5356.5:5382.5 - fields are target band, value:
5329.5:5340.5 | 0.029 mag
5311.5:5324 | -0.064 mag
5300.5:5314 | -0.078 mag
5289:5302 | -0.038 mag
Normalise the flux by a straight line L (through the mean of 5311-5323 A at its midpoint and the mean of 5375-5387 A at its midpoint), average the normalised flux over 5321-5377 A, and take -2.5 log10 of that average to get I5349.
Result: 0.04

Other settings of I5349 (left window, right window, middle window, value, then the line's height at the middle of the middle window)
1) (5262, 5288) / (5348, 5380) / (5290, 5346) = -0.02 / 9.12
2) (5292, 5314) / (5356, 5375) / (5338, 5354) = 0.01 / 9.54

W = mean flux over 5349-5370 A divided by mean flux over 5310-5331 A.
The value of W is 1.05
